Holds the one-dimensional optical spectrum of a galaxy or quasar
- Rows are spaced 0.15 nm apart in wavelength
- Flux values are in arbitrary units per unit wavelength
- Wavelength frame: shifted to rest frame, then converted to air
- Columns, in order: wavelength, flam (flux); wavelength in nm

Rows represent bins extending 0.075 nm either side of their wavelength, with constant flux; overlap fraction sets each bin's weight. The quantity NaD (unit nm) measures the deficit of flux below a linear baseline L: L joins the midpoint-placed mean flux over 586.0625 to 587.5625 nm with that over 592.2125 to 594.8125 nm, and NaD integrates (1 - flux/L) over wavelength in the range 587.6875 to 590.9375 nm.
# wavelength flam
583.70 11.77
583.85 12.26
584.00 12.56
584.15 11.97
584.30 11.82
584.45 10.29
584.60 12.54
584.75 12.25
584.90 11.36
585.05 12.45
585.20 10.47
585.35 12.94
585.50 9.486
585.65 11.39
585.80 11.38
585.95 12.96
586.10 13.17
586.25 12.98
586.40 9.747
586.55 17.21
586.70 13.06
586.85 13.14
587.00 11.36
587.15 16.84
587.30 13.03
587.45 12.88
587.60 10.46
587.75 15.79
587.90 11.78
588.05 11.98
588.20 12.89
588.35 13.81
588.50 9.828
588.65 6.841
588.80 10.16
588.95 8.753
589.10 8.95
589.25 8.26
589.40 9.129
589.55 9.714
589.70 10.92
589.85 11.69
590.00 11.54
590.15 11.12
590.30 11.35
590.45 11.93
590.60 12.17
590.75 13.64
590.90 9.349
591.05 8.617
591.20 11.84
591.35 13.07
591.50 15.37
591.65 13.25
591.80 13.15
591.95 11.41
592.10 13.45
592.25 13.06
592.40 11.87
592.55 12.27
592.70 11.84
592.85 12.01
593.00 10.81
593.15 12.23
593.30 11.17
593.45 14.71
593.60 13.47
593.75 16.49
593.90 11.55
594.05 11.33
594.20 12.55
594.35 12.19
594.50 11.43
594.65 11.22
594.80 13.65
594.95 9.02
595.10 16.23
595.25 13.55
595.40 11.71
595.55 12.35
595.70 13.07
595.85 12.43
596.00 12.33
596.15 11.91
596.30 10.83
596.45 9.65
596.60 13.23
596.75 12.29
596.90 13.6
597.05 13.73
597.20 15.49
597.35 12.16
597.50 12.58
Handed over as 0.49 nm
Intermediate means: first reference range 13.3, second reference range 12.4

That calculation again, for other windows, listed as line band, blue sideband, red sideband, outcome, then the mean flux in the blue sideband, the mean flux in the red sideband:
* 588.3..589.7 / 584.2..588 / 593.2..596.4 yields 0.33 nm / 12.4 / 12.5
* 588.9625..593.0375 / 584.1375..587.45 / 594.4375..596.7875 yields 0.25 nm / 12.4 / 12.2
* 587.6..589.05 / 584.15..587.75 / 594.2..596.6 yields 0.13 nm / 12.4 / 12.2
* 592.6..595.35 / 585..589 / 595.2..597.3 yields -0.01 nm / 12.1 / 12.6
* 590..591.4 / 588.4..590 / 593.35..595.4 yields -0.12 nm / 9.59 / 12.8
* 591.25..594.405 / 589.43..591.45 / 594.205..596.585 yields -0.27 nm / 11.3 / 12.1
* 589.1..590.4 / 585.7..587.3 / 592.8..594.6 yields 0.25 nm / 13.1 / 12.5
